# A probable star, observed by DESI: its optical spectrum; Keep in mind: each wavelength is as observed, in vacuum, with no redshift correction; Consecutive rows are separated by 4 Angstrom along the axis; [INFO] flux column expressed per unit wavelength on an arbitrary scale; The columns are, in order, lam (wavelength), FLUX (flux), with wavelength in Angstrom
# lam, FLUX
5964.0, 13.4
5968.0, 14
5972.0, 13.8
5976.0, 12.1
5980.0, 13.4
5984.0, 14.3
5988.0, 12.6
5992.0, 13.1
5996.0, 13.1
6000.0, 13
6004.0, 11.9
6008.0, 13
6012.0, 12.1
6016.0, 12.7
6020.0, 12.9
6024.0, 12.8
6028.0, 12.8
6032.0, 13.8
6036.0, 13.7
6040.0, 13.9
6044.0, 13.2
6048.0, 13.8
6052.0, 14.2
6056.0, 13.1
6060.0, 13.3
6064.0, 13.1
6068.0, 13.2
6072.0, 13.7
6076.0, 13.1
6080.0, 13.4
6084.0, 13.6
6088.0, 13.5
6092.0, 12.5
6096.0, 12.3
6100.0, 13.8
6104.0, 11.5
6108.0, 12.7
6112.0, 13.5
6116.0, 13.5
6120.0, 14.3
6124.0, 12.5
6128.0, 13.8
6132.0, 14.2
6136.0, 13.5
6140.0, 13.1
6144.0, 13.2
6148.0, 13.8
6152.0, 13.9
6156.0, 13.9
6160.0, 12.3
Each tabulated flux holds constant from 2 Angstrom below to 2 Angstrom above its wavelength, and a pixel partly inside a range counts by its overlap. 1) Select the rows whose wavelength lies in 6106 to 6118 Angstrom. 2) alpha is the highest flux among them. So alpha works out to 13.5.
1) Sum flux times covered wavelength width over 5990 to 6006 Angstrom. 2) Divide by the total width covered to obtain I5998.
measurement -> 12.8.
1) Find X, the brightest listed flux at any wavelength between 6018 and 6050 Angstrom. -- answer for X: 13.9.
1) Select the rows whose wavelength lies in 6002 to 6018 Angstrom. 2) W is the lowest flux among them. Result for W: 11.9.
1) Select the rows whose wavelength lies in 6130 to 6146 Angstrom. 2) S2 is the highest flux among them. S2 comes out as 14.2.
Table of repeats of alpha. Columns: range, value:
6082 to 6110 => 13.8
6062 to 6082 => 13.7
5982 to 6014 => 14.3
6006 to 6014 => 13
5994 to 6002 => 13.1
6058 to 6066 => 13.3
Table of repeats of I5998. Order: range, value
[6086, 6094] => 13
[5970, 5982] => 13.1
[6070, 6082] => 13.4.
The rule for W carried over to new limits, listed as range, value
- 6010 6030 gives 12.1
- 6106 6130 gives 12.5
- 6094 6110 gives 11.5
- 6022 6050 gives 12.8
